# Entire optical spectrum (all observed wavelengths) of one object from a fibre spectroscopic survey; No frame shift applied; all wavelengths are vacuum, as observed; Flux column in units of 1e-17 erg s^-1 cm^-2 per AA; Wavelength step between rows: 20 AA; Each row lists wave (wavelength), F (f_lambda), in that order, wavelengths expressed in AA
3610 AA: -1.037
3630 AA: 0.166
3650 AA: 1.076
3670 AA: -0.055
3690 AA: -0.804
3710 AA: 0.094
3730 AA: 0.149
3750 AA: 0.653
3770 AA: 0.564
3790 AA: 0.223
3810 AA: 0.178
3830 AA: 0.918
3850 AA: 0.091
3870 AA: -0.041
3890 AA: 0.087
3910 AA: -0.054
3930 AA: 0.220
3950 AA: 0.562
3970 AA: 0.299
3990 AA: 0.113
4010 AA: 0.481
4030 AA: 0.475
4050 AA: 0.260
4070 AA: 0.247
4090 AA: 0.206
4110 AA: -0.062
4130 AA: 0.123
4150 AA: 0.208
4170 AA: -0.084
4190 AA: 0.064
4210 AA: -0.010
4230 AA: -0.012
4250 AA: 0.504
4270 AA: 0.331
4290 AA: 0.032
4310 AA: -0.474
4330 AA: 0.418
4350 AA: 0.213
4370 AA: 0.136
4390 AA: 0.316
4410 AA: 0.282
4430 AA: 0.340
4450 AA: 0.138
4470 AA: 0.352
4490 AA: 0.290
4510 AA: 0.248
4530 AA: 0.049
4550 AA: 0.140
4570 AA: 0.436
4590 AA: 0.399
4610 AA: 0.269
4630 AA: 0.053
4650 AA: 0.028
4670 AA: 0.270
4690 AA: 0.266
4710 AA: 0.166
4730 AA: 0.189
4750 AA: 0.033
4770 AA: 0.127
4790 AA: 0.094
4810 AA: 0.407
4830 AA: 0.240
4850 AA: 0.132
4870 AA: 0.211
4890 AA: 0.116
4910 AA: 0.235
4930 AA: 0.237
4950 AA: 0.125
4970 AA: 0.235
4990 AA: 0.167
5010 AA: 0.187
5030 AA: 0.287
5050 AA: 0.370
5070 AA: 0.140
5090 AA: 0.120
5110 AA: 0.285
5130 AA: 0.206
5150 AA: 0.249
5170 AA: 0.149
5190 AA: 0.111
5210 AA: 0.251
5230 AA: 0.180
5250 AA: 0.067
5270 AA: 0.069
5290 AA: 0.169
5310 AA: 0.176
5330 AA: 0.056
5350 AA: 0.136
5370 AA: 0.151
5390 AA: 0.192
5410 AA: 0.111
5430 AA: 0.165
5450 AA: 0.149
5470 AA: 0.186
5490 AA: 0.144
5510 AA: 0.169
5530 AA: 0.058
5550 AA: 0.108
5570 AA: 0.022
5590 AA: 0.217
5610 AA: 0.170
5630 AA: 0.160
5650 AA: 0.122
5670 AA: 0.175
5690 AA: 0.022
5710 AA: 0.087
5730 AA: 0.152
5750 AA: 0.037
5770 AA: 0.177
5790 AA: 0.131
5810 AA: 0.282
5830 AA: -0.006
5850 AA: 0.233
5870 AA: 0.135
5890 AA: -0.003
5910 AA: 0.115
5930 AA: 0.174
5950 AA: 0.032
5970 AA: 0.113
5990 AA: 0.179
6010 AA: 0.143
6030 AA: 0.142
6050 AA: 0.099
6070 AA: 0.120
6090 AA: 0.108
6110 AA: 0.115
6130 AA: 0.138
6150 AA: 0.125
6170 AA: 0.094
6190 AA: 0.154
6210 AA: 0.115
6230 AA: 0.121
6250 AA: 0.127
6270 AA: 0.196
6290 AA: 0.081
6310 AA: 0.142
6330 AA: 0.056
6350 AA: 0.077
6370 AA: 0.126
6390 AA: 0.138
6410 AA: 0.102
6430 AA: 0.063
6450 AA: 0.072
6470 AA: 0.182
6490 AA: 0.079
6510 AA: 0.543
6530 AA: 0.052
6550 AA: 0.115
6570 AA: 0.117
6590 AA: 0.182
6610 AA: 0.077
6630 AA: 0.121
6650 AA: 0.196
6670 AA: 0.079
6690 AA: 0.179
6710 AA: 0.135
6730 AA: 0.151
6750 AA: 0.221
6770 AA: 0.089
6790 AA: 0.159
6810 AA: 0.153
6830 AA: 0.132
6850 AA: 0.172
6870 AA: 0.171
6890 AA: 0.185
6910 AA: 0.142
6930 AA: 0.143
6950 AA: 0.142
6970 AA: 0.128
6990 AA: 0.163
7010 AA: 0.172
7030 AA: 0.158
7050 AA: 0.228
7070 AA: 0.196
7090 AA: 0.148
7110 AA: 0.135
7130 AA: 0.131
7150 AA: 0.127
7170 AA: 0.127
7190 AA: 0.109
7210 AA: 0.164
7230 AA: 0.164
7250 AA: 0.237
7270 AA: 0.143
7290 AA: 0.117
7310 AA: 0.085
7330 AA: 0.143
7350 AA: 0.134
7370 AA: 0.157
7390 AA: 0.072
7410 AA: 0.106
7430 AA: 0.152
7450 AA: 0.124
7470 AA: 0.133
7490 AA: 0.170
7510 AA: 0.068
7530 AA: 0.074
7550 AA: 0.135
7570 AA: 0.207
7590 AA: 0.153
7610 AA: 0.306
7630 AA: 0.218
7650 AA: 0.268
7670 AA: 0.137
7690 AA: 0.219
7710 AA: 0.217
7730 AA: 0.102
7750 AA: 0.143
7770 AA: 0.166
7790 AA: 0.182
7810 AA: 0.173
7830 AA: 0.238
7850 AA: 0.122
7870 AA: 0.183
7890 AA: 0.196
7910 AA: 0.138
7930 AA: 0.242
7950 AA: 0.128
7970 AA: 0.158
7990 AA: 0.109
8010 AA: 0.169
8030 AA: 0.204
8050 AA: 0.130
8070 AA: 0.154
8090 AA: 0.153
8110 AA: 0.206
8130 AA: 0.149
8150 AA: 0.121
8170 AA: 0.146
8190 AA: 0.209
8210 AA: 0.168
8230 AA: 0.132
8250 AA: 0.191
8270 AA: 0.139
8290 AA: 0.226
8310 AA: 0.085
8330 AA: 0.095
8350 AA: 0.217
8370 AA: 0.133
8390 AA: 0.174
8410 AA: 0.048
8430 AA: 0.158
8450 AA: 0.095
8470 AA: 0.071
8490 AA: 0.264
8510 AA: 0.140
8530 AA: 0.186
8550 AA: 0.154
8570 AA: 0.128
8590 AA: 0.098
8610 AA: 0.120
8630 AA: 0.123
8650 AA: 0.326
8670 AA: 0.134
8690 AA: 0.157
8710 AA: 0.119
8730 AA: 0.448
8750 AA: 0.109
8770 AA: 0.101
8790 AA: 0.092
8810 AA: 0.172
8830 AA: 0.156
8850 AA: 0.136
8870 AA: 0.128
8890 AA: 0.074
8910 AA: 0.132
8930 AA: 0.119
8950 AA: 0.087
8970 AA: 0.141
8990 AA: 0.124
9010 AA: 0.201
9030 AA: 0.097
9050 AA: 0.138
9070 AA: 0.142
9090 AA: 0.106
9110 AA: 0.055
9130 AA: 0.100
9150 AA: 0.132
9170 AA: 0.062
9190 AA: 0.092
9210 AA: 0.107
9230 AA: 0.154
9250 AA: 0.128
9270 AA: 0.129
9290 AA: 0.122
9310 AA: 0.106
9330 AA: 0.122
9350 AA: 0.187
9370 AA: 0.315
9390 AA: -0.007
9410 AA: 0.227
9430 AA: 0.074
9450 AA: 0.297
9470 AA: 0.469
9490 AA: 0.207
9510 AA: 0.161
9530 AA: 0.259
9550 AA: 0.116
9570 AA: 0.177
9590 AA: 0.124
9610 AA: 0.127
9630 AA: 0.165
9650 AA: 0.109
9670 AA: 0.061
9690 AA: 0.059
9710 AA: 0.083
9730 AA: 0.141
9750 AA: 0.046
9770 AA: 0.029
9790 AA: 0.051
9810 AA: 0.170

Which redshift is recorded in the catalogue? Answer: 0.74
